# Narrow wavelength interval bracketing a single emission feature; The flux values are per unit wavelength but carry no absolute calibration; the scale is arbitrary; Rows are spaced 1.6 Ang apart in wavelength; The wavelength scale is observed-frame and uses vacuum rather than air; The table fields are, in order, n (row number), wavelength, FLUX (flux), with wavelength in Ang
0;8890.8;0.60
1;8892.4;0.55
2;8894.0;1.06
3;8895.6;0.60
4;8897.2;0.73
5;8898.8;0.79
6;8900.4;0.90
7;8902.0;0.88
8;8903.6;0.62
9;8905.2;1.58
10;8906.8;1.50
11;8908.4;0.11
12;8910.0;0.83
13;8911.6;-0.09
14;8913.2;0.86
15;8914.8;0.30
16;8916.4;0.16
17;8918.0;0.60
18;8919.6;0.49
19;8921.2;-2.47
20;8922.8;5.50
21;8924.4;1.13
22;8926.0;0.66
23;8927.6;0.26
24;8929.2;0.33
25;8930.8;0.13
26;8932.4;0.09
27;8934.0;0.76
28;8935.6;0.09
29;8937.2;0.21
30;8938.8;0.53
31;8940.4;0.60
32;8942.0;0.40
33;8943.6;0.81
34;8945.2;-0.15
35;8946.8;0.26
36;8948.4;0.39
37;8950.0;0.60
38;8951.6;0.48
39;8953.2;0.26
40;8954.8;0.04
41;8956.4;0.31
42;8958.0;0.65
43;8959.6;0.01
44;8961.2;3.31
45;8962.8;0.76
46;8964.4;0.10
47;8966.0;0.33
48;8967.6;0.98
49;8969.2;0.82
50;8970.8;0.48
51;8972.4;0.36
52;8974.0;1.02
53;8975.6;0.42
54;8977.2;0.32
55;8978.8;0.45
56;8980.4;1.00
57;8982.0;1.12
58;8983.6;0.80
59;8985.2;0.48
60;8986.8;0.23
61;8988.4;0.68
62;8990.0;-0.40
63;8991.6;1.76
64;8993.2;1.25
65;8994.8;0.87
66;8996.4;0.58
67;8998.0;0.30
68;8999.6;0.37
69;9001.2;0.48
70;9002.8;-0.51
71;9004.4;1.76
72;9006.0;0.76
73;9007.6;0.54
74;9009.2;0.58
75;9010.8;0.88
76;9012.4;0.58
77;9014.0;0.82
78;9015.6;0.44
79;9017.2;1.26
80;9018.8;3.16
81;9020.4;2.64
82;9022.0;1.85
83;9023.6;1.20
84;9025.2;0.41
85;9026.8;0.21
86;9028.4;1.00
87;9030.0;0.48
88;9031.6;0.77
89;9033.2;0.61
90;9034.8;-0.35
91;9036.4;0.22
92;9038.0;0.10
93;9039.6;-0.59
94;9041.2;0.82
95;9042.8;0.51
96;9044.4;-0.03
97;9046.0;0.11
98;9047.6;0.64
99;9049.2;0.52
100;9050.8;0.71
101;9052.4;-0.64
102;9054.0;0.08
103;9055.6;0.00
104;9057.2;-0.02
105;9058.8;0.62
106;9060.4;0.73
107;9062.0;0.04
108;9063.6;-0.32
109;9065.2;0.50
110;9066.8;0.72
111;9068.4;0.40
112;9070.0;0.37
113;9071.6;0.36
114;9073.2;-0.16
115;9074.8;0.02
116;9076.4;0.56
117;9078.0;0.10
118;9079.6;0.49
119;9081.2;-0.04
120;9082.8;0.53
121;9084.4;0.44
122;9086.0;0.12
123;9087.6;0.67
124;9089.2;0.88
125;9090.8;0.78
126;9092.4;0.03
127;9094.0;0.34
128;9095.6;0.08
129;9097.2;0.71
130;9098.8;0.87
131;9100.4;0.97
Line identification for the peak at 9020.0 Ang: Hbeta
